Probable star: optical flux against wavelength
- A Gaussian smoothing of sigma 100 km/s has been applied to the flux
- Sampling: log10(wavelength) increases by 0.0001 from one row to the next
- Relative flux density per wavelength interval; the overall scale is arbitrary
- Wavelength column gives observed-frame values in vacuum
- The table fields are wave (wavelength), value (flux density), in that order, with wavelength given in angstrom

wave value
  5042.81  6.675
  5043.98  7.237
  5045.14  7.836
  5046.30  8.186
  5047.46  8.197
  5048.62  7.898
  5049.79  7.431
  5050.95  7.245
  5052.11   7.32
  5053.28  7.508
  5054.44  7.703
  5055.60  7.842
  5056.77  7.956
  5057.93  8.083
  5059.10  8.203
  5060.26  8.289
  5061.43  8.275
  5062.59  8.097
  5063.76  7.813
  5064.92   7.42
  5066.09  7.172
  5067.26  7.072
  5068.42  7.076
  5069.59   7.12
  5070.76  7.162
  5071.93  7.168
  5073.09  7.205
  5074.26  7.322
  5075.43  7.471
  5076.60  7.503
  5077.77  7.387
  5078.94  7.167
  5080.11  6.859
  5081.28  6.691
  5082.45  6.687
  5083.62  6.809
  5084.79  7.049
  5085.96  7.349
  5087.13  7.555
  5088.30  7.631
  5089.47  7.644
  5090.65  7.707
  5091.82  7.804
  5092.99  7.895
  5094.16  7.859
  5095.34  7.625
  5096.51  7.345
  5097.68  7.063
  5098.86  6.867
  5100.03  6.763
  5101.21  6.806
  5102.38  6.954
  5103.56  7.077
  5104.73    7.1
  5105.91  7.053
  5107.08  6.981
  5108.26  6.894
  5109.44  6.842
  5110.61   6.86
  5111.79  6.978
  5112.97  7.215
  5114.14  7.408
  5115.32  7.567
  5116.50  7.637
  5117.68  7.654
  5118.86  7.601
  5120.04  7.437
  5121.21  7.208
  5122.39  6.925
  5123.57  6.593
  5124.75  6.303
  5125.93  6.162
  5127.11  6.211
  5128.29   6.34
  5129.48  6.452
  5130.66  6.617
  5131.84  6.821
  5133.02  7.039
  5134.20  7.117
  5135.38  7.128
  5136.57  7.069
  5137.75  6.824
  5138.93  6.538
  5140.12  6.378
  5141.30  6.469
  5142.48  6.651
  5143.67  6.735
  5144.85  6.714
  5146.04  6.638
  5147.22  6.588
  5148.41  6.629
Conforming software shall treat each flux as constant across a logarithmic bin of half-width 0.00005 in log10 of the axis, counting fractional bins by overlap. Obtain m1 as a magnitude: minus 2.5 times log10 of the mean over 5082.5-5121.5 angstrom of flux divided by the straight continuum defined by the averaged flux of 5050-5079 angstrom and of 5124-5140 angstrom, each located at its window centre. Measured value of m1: -0.03 mag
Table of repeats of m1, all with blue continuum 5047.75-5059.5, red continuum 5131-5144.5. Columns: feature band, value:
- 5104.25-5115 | 0.01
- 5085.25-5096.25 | -0.05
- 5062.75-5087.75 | 0.04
